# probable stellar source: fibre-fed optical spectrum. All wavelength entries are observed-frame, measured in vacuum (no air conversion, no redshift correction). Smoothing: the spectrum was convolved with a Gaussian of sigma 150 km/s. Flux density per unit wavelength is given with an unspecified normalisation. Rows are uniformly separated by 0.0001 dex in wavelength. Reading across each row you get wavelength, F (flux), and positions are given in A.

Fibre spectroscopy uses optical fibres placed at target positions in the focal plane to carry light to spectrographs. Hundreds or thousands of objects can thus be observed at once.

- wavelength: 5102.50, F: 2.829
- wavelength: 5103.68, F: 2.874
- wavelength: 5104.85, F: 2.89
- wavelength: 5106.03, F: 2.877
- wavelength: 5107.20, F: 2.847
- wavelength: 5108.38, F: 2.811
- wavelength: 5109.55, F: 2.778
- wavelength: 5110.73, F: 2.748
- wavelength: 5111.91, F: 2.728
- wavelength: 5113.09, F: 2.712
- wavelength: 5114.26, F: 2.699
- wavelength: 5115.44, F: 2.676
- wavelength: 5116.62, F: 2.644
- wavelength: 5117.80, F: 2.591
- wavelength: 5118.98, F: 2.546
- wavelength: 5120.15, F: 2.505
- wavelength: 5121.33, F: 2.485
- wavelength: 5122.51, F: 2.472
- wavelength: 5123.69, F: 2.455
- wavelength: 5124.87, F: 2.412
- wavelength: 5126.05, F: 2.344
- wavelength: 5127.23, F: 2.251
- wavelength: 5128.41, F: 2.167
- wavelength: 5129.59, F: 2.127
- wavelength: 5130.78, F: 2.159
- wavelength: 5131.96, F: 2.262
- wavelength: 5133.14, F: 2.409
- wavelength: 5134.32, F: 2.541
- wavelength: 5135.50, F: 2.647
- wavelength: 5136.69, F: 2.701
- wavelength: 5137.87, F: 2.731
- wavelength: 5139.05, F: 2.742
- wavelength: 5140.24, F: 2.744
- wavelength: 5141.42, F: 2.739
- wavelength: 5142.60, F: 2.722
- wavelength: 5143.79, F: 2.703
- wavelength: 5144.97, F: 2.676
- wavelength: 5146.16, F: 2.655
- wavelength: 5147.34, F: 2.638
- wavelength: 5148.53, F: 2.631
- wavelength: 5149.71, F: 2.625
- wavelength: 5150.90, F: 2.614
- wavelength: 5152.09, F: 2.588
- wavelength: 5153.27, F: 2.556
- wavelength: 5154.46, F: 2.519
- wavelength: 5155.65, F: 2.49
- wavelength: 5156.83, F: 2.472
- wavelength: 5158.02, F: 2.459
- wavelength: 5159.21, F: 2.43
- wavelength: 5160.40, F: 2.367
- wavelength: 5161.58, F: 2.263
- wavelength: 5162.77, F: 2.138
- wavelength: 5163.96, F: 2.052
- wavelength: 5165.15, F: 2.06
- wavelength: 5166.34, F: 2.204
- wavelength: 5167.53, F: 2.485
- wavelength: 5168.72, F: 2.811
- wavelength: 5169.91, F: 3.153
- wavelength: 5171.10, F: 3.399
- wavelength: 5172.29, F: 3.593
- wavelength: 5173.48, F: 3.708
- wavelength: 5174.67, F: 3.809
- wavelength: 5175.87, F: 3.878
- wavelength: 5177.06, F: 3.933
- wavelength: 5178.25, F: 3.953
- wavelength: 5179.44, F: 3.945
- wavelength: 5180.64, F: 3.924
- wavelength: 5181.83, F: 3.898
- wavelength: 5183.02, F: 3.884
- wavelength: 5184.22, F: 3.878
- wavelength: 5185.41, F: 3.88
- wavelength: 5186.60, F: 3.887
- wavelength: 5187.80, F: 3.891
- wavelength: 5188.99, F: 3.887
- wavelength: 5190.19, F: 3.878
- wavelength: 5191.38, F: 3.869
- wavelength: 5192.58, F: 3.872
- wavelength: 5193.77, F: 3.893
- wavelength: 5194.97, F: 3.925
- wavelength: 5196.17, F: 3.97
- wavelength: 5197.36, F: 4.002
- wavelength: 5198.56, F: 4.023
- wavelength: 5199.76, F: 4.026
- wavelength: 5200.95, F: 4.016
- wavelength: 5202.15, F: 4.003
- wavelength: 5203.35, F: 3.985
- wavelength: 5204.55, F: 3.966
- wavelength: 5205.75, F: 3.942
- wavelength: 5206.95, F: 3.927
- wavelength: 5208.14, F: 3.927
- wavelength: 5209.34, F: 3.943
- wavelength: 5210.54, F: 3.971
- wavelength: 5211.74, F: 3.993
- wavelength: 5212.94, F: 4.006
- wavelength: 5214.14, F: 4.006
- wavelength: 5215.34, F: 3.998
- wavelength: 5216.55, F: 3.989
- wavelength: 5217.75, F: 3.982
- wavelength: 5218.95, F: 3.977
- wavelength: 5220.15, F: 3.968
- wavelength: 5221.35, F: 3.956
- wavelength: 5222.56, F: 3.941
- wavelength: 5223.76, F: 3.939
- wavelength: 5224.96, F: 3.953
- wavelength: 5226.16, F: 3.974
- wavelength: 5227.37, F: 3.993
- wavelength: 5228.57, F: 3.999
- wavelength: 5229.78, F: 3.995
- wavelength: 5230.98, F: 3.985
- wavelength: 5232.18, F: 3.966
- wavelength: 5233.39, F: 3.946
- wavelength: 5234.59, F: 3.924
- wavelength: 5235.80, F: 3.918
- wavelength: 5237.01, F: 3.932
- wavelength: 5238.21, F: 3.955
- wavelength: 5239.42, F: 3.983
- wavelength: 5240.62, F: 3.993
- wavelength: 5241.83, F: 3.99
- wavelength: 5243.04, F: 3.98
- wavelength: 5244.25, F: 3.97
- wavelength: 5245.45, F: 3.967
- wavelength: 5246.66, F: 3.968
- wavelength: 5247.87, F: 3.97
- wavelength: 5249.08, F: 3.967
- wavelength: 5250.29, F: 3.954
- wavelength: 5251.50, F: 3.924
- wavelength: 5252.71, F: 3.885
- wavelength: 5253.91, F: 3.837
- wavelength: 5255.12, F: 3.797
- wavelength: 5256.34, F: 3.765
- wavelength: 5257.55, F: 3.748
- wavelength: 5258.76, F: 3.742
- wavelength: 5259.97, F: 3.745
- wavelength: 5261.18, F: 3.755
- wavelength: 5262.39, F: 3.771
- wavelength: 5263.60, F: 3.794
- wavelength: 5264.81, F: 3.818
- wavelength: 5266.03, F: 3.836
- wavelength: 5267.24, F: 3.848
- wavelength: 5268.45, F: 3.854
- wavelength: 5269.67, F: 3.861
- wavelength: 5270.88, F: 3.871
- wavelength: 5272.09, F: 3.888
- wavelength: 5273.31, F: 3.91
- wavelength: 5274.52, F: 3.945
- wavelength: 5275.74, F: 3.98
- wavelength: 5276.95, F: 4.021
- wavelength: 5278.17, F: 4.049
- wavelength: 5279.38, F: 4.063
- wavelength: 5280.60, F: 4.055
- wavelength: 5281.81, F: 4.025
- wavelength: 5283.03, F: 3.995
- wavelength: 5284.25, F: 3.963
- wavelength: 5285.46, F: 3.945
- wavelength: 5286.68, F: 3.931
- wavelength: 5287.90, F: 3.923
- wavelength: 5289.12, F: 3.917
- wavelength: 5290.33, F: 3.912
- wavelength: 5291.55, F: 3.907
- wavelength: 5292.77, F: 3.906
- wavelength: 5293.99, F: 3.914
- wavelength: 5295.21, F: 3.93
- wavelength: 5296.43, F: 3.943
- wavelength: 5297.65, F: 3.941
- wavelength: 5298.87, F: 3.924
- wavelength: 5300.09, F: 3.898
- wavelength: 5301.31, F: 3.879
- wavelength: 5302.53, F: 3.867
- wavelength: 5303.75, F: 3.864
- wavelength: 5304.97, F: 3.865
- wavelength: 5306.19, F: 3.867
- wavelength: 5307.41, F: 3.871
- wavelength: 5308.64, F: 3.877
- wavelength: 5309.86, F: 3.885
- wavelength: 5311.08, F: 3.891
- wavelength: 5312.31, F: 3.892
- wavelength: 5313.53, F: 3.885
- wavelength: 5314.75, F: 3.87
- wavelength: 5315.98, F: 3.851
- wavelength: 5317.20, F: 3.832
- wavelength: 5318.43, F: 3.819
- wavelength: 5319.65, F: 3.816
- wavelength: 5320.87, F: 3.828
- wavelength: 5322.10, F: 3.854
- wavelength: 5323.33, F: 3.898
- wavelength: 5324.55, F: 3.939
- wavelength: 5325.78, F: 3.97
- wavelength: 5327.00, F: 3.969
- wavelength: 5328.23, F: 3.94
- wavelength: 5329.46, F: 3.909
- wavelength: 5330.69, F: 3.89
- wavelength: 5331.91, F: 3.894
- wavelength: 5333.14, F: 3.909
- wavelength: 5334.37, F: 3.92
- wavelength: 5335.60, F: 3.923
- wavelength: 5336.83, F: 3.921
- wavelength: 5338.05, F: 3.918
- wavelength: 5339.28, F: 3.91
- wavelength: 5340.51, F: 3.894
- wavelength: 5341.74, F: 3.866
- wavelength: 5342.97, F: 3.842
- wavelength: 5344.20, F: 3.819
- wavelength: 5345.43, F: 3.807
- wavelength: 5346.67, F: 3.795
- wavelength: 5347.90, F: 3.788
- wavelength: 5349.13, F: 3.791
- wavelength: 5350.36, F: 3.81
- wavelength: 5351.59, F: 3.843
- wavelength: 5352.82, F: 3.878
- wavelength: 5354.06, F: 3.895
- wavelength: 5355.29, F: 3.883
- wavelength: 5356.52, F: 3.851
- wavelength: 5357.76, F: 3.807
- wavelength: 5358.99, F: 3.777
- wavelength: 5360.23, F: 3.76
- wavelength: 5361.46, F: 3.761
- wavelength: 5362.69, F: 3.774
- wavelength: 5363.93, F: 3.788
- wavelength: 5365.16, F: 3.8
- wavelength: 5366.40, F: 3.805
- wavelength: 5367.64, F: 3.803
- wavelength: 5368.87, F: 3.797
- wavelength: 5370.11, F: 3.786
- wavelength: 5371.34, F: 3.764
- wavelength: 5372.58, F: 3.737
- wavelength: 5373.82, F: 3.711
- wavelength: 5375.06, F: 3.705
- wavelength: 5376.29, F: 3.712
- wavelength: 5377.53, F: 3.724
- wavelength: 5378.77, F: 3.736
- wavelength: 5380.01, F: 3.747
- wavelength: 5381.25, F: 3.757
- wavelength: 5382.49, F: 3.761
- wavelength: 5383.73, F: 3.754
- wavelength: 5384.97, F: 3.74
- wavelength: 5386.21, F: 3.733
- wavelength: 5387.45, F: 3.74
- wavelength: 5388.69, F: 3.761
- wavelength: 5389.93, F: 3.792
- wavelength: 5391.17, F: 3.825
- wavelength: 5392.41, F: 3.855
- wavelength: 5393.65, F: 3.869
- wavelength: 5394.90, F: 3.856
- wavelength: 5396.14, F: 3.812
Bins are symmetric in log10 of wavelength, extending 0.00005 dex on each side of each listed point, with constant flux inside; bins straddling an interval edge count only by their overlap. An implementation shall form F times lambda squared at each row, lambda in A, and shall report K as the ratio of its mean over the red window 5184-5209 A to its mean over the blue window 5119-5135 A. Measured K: 1.71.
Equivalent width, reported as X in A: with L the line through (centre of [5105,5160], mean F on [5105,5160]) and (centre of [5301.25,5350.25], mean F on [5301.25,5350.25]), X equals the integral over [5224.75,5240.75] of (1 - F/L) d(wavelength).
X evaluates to -3.5 A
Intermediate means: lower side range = 2.57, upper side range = 3.88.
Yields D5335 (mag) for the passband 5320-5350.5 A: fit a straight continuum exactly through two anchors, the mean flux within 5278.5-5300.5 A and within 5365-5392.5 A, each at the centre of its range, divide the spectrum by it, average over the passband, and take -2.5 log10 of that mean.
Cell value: -0.01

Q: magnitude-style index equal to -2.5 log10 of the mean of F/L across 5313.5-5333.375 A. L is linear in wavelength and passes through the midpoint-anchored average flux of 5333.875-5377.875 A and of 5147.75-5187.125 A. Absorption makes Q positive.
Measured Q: -0.06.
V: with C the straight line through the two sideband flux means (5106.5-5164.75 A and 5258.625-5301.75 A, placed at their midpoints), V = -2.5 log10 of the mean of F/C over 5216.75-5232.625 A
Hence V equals -0.175 mag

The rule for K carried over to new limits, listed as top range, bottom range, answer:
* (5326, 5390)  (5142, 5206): 1.25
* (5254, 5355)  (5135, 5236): 1.18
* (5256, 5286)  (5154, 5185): 1.32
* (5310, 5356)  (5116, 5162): 1.66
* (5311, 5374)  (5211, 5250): 1.01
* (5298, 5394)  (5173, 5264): 1.03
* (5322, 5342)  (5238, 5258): 1.03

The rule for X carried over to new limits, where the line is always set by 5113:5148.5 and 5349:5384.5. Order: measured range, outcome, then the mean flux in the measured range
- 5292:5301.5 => -1.4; 3.92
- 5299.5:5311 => -1.4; 3.88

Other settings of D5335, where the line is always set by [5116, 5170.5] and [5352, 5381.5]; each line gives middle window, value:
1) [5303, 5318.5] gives -0.12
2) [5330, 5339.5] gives -0.09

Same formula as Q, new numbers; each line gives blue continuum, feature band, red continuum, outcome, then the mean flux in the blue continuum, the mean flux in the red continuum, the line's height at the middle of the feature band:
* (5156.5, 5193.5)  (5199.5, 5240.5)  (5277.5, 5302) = -0.121 mag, 3.3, 3.95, 3.55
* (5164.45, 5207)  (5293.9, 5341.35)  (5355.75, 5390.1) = -0.043 mag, 3.7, 3.76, 3.74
